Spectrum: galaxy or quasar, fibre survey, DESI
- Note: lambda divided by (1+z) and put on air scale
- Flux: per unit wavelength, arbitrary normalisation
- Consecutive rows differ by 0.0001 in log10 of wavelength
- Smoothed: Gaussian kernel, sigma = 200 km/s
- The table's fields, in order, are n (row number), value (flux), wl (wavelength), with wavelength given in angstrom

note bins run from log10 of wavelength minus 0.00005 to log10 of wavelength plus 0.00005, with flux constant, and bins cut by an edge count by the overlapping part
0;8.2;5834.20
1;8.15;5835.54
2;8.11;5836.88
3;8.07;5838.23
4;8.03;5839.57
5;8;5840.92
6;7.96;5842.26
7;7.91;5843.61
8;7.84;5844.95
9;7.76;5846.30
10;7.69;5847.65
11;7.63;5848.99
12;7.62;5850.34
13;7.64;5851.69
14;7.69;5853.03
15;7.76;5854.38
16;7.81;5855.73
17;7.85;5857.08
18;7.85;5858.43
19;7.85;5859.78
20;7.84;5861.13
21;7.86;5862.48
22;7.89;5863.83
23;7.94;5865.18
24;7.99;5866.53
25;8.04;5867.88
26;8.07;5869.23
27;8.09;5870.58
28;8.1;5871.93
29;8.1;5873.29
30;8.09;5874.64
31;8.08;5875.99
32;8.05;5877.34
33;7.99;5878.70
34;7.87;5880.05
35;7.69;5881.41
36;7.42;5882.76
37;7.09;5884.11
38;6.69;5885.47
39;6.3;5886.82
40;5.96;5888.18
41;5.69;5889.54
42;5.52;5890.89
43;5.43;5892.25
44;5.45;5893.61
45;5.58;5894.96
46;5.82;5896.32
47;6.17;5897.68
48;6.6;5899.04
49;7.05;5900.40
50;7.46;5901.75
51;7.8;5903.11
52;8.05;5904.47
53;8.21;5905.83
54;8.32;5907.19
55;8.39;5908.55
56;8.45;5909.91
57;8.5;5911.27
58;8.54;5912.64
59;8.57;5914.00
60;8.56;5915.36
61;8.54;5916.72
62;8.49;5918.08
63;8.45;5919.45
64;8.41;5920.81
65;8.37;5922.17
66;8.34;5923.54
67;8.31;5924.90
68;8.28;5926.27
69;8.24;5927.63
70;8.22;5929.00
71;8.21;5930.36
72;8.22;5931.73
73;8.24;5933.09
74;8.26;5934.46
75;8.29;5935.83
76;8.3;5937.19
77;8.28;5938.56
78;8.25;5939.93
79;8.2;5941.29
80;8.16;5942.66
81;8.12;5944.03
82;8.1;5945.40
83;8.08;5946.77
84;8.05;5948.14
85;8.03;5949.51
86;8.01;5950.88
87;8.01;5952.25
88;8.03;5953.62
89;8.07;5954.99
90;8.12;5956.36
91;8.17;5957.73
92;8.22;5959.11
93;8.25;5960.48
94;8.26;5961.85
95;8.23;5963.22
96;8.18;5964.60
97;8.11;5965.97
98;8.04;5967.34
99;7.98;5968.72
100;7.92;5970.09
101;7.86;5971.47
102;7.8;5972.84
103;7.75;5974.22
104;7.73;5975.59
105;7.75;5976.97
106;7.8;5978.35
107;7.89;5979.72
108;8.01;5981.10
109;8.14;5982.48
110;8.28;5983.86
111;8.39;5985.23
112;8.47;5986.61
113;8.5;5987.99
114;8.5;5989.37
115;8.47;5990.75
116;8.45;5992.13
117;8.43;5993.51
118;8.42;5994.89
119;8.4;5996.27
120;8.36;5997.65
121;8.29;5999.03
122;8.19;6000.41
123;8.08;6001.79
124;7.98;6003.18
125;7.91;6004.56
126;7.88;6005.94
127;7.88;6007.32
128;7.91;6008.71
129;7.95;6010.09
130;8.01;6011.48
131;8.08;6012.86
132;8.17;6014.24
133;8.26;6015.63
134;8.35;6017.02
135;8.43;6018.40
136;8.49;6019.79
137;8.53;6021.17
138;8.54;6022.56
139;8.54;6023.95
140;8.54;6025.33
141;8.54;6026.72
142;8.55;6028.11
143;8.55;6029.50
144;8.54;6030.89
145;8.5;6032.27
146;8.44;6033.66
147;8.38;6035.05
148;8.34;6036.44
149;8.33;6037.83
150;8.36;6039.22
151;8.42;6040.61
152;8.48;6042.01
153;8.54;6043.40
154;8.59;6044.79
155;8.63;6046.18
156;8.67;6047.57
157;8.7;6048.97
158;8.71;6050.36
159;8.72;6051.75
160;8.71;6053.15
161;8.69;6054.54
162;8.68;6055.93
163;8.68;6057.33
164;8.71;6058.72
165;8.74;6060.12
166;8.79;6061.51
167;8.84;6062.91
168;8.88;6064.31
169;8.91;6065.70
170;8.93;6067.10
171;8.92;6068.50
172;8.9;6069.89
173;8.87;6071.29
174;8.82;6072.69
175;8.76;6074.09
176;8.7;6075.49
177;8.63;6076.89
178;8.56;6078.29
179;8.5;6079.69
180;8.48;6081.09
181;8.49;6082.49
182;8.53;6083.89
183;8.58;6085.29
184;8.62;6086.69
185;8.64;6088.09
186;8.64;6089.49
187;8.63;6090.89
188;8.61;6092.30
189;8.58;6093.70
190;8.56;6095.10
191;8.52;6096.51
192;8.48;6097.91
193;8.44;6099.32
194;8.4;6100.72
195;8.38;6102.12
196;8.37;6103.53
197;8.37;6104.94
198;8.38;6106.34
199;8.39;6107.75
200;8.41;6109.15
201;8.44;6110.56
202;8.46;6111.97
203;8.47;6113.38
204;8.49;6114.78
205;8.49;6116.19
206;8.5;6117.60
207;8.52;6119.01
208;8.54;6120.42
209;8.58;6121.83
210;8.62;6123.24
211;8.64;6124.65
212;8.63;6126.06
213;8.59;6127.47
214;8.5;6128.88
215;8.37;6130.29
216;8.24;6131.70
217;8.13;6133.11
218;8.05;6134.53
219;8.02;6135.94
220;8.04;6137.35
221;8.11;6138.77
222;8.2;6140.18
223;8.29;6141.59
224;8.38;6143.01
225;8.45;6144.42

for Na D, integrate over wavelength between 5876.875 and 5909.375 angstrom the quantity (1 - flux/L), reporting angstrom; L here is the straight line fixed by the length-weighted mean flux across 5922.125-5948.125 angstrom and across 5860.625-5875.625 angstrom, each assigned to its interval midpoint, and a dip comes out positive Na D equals 4.6 angstrom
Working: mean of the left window 8.01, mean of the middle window 6.94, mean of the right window 8.23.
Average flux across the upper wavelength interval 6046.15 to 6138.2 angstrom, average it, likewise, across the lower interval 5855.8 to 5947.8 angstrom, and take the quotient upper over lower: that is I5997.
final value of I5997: 1.1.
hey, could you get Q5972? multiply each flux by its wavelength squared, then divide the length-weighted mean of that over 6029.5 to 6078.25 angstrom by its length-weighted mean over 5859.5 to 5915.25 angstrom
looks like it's 1.23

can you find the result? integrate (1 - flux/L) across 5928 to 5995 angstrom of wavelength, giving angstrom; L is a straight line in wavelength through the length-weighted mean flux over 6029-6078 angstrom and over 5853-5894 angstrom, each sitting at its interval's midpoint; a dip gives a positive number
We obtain -0.99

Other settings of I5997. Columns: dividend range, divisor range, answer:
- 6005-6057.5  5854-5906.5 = 1.15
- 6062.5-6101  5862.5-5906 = 1.20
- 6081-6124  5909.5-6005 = 1.04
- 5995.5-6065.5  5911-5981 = 1.03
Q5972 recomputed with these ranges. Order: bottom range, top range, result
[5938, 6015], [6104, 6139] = 1.09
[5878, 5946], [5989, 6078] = 1.15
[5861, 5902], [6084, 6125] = 1.28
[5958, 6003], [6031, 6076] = 1.09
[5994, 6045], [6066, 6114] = 1.06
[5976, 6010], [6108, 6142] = 1.07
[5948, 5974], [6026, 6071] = 1.10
